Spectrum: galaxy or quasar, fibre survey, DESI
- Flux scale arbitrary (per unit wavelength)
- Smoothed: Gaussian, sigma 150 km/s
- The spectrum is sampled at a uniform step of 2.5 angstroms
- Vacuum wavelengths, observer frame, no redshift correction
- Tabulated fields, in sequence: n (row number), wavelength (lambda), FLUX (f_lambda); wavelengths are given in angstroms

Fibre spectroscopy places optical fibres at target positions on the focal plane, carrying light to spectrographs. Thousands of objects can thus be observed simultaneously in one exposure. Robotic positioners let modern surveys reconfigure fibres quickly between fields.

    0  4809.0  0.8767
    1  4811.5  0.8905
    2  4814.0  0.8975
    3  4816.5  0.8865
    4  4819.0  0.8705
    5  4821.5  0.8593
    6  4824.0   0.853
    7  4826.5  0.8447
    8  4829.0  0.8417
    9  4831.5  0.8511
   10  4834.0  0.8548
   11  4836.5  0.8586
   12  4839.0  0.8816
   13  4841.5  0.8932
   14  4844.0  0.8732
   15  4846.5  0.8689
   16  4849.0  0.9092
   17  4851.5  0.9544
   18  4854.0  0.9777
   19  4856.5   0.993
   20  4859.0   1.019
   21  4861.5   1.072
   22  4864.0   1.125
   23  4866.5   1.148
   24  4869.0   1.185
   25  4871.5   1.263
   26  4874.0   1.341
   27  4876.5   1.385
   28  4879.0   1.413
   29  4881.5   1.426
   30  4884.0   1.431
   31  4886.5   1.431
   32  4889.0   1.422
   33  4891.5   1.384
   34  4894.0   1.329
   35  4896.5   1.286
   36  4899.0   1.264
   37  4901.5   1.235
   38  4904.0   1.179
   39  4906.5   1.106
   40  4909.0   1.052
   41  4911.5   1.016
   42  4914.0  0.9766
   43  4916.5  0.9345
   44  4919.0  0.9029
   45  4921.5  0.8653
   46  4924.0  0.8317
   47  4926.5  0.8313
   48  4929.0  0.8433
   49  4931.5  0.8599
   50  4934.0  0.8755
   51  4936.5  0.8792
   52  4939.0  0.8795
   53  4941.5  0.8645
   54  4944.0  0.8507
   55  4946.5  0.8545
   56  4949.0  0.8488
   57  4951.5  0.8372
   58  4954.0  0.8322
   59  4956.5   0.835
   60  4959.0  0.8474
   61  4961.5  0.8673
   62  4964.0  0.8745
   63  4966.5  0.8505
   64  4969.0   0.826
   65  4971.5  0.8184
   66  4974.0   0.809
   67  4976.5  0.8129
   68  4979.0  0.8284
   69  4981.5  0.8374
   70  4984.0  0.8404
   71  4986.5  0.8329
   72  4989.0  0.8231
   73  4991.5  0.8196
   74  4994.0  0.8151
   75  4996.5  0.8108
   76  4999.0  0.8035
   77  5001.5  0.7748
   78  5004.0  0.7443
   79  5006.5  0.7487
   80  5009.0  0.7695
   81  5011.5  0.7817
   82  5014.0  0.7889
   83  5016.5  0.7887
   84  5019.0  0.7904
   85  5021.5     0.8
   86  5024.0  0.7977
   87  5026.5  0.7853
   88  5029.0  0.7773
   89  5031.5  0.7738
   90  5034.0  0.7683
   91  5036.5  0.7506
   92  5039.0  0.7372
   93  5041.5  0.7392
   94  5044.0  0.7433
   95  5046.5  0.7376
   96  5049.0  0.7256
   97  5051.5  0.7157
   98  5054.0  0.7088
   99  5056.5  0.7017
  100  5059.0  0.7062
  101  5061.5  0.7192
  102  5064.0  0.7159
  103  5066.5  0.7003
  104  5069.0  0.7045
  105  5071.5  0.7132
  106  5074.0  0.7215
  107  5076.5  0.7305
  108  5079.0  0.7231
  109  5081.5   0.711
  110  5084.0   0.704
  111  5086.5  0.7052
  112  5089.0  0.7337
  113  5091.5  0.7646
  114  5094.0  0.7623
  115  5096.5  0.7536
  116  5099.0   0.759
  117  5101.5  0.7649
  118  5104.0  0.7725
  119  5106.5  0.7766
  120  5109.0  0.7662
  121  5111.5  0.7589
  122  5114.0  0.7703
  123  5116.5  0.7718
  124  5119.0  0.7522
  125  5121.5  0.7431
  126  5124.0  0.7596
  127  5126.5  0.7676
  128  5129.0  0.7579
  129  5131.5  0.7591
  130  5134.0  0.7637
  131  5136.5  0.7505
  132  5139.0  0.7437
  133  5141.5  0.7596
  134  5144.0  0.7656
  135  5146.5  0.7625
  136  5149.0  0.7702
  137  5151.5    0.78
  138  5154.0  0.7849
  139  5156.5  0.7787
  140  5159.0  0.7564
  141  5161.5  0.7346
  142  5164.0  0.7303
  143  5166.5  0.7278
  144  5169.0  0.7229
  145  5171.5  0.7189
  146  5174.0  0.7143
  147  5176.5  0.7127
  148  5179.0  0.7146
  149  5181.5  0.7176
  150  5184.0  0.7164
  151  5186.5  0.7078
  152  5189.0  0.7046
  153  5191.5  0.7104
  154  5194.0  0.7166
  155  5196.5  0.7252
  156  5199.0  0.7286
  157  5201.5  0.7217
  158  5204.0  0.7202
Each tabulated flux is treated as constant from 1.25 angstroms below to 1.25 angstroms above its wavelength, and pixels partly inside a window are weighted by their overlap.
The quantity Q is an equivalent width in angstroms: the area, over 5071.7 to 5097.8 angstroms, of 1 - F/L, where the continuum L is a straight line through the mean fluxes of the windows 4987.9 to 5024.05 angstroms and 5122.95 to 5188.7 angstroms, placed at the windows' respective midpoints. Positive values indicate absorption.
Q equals 1.2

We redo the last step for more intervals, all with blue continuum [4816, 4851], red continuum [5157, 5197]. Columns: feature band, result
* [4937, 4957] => -0.8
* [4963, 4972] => -0.4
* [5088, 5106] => -0.1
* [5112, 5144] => -0.7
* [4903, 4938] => -4.4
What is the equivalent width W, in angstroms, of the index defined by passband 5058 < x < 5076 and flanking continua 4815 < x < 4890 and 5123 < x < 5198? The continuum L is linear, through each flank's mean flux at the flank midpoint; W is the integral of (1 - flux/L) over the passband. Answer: 2.7 angstroms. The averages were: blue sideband 1.06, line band 0.712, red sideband 0.741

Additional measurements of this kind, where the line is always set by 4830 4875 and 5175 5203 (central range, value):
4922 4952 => 2.4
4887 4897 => -4.1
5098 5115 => 0.4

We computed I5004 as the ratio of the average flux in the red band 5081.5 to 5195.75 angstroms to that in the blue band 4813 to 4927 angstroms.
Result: 0.7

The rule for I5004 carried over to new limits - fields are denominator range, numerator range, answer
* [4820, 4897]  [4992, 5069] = 0.69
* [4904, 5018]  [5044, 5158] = 0.87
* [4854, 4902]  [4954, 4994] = 0.66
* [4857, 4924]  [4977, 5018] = 0.67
